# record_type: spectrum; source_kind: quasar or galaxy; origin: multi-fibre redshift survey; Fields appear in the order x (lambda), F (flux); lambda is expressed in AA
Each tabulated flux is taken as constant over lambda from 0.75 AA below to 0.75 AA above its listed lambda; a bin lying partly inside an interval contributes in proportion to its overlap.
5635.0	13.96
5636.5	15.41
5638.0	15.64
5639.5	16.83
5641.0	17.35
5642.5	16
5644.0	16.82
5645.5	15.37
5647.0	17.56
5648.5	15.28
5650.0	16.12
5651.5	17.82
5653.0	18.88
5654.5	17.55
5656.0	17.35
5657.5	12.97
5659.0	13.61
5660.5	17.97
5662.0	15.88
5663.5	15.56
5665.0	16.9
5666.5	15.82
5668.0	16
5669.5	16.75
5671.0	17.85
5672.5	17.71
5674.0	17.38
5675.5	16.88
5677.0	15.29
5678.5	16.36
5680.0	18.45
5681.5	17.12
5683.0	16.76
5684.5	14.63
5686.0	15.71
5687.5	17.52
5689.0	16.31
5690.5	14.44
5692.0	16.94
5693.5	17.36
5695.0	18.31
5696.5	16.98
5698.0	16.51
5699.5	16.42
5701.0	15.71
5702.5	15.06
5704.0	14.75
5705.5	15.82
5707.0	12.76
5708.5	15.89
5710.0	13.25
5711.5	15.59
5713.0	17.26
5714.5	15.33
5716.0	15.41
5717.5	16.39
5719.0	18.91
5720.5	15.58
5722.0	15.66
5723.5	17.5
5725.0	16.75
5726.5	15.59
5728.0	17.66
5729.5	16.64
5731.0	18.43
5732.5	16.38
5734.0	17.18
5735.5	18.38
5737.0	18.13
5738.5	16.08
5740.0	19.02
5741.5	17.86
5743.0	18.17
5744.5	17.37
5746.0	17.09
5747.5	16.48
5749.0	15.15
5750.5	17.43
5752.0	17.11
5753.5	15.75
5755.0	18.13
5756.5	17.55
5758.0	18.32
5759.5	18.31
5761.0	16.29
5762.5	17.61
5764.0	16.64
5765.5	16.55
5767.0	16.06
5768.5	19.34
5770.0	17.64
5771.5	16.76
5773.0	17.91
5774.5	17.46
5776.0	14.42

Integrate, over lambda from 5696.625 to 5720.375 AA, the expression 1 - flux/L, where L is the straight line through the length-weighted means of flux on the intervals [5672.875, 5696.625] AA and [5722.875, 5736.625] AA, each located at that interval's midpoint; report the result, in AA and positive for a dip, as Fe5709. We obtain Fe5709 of 1.7 AA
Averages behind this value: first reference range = 16.7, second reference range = 17.2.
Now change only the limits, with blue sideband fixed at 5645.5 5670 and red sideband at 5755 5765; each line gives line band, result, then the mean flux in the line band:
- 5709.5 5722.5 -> 0.77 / 16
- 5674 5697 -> 0.04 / 16.6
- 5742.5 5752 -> 0.22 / 16.9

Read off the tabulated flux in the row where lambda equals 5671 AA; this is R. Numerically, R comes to 17.85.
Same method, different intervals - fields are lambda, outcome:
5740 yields 19.02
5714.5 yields 15.33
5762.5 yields 17.61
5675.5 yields 16.88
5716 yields 15.41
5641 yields 17.35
